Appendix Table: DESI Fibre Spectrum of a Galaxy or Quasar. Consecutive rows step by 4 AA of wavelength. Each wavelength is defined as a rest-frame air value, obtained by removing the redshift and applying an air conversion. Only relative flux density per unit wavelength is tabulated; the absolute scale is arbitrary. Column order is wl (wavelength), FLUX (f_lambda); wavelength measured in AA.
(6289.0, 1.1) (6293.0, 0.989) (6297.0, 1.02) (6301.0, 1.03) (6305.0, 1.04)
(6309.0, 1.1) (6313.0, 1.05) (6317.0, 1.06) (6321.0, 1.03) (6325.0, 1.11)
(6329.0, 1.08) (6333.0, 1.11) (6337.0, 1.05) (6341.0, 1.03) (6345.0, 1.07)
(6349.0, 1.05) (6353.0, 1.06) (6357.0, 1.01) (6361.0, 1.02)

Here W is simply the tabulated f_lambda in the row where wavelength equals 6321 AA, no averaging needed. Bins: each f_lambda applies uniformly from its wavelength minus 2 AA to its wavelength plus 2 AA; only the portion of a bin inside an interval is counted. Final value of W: 1.03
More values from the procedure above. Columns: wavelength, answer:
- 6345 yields 1.07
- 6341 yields 1.03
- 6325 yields 1.11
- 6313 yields 1.05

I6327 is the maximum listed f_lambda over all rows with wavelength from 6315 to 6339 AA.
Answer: 1.11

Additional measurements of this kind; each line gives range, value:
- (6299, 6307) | 1.04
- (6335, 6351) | 1.07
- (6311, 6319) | 1.06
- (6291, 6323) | 1.1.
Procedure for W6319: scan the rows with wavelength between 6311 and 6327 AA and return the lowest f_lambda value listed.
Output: 1.03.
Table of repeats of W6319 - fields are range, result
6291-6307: 0.989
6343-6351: 1.05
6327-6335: 1.08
